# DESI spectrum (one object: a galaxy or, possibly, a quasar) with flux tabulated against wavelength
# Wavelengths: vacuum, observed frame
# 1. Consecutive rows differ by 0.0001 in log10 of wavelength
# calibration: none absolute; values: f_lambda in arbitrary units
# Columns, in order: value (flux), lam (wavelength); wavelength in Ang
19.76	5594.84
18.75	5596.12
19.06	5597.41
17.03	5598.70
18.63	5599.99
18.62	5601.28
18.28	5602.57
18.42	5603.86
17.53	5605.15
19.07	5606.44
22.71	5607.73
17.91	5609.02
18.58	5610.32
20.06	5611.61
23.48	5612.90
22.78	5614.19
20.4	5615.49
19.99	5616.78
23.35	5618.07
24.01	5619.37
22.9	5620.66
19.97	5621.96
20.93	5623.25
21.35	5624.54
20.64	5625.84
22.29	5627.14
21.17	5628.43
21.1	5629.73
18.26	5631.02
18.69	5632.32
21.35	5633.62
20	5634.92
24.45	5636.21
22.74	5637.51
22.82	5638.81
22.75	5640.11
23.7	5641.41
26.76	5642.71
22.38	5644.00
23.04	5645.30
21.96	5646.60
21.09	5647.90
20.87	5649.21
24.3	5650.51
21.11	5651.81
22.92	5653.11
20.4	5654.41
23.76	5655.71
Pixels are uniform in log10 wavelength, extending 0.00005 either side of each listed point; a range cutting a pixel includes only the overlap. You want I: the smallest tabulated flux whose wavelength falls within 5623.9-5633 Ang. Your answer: 18.26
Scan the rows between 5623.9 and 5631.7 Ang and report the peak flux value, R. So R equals 22.29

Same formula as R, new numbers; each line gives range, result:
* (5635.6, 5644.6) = 26.76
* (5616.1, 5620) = 24.01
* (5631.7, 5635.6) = 21.35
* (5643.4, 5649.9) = 23.04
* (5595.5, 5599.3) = 19.06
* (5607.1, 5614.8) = 23.48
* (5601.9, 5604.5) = 18.42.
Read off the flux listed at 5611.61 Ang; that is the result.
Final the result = 20.06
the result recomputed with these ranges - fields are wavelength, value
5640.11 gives 22.75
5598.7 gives 17.03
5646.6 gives 21.96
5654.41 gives 20.4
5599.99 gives 18.63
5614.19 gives 22.78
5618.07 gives 23.35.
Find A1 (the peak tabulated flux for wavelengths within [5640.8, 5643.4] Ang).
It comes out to 26.76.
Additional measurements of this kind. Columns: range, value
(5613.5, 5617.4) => 22.78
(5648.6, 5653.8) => 24.3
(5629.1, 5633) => 21.1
